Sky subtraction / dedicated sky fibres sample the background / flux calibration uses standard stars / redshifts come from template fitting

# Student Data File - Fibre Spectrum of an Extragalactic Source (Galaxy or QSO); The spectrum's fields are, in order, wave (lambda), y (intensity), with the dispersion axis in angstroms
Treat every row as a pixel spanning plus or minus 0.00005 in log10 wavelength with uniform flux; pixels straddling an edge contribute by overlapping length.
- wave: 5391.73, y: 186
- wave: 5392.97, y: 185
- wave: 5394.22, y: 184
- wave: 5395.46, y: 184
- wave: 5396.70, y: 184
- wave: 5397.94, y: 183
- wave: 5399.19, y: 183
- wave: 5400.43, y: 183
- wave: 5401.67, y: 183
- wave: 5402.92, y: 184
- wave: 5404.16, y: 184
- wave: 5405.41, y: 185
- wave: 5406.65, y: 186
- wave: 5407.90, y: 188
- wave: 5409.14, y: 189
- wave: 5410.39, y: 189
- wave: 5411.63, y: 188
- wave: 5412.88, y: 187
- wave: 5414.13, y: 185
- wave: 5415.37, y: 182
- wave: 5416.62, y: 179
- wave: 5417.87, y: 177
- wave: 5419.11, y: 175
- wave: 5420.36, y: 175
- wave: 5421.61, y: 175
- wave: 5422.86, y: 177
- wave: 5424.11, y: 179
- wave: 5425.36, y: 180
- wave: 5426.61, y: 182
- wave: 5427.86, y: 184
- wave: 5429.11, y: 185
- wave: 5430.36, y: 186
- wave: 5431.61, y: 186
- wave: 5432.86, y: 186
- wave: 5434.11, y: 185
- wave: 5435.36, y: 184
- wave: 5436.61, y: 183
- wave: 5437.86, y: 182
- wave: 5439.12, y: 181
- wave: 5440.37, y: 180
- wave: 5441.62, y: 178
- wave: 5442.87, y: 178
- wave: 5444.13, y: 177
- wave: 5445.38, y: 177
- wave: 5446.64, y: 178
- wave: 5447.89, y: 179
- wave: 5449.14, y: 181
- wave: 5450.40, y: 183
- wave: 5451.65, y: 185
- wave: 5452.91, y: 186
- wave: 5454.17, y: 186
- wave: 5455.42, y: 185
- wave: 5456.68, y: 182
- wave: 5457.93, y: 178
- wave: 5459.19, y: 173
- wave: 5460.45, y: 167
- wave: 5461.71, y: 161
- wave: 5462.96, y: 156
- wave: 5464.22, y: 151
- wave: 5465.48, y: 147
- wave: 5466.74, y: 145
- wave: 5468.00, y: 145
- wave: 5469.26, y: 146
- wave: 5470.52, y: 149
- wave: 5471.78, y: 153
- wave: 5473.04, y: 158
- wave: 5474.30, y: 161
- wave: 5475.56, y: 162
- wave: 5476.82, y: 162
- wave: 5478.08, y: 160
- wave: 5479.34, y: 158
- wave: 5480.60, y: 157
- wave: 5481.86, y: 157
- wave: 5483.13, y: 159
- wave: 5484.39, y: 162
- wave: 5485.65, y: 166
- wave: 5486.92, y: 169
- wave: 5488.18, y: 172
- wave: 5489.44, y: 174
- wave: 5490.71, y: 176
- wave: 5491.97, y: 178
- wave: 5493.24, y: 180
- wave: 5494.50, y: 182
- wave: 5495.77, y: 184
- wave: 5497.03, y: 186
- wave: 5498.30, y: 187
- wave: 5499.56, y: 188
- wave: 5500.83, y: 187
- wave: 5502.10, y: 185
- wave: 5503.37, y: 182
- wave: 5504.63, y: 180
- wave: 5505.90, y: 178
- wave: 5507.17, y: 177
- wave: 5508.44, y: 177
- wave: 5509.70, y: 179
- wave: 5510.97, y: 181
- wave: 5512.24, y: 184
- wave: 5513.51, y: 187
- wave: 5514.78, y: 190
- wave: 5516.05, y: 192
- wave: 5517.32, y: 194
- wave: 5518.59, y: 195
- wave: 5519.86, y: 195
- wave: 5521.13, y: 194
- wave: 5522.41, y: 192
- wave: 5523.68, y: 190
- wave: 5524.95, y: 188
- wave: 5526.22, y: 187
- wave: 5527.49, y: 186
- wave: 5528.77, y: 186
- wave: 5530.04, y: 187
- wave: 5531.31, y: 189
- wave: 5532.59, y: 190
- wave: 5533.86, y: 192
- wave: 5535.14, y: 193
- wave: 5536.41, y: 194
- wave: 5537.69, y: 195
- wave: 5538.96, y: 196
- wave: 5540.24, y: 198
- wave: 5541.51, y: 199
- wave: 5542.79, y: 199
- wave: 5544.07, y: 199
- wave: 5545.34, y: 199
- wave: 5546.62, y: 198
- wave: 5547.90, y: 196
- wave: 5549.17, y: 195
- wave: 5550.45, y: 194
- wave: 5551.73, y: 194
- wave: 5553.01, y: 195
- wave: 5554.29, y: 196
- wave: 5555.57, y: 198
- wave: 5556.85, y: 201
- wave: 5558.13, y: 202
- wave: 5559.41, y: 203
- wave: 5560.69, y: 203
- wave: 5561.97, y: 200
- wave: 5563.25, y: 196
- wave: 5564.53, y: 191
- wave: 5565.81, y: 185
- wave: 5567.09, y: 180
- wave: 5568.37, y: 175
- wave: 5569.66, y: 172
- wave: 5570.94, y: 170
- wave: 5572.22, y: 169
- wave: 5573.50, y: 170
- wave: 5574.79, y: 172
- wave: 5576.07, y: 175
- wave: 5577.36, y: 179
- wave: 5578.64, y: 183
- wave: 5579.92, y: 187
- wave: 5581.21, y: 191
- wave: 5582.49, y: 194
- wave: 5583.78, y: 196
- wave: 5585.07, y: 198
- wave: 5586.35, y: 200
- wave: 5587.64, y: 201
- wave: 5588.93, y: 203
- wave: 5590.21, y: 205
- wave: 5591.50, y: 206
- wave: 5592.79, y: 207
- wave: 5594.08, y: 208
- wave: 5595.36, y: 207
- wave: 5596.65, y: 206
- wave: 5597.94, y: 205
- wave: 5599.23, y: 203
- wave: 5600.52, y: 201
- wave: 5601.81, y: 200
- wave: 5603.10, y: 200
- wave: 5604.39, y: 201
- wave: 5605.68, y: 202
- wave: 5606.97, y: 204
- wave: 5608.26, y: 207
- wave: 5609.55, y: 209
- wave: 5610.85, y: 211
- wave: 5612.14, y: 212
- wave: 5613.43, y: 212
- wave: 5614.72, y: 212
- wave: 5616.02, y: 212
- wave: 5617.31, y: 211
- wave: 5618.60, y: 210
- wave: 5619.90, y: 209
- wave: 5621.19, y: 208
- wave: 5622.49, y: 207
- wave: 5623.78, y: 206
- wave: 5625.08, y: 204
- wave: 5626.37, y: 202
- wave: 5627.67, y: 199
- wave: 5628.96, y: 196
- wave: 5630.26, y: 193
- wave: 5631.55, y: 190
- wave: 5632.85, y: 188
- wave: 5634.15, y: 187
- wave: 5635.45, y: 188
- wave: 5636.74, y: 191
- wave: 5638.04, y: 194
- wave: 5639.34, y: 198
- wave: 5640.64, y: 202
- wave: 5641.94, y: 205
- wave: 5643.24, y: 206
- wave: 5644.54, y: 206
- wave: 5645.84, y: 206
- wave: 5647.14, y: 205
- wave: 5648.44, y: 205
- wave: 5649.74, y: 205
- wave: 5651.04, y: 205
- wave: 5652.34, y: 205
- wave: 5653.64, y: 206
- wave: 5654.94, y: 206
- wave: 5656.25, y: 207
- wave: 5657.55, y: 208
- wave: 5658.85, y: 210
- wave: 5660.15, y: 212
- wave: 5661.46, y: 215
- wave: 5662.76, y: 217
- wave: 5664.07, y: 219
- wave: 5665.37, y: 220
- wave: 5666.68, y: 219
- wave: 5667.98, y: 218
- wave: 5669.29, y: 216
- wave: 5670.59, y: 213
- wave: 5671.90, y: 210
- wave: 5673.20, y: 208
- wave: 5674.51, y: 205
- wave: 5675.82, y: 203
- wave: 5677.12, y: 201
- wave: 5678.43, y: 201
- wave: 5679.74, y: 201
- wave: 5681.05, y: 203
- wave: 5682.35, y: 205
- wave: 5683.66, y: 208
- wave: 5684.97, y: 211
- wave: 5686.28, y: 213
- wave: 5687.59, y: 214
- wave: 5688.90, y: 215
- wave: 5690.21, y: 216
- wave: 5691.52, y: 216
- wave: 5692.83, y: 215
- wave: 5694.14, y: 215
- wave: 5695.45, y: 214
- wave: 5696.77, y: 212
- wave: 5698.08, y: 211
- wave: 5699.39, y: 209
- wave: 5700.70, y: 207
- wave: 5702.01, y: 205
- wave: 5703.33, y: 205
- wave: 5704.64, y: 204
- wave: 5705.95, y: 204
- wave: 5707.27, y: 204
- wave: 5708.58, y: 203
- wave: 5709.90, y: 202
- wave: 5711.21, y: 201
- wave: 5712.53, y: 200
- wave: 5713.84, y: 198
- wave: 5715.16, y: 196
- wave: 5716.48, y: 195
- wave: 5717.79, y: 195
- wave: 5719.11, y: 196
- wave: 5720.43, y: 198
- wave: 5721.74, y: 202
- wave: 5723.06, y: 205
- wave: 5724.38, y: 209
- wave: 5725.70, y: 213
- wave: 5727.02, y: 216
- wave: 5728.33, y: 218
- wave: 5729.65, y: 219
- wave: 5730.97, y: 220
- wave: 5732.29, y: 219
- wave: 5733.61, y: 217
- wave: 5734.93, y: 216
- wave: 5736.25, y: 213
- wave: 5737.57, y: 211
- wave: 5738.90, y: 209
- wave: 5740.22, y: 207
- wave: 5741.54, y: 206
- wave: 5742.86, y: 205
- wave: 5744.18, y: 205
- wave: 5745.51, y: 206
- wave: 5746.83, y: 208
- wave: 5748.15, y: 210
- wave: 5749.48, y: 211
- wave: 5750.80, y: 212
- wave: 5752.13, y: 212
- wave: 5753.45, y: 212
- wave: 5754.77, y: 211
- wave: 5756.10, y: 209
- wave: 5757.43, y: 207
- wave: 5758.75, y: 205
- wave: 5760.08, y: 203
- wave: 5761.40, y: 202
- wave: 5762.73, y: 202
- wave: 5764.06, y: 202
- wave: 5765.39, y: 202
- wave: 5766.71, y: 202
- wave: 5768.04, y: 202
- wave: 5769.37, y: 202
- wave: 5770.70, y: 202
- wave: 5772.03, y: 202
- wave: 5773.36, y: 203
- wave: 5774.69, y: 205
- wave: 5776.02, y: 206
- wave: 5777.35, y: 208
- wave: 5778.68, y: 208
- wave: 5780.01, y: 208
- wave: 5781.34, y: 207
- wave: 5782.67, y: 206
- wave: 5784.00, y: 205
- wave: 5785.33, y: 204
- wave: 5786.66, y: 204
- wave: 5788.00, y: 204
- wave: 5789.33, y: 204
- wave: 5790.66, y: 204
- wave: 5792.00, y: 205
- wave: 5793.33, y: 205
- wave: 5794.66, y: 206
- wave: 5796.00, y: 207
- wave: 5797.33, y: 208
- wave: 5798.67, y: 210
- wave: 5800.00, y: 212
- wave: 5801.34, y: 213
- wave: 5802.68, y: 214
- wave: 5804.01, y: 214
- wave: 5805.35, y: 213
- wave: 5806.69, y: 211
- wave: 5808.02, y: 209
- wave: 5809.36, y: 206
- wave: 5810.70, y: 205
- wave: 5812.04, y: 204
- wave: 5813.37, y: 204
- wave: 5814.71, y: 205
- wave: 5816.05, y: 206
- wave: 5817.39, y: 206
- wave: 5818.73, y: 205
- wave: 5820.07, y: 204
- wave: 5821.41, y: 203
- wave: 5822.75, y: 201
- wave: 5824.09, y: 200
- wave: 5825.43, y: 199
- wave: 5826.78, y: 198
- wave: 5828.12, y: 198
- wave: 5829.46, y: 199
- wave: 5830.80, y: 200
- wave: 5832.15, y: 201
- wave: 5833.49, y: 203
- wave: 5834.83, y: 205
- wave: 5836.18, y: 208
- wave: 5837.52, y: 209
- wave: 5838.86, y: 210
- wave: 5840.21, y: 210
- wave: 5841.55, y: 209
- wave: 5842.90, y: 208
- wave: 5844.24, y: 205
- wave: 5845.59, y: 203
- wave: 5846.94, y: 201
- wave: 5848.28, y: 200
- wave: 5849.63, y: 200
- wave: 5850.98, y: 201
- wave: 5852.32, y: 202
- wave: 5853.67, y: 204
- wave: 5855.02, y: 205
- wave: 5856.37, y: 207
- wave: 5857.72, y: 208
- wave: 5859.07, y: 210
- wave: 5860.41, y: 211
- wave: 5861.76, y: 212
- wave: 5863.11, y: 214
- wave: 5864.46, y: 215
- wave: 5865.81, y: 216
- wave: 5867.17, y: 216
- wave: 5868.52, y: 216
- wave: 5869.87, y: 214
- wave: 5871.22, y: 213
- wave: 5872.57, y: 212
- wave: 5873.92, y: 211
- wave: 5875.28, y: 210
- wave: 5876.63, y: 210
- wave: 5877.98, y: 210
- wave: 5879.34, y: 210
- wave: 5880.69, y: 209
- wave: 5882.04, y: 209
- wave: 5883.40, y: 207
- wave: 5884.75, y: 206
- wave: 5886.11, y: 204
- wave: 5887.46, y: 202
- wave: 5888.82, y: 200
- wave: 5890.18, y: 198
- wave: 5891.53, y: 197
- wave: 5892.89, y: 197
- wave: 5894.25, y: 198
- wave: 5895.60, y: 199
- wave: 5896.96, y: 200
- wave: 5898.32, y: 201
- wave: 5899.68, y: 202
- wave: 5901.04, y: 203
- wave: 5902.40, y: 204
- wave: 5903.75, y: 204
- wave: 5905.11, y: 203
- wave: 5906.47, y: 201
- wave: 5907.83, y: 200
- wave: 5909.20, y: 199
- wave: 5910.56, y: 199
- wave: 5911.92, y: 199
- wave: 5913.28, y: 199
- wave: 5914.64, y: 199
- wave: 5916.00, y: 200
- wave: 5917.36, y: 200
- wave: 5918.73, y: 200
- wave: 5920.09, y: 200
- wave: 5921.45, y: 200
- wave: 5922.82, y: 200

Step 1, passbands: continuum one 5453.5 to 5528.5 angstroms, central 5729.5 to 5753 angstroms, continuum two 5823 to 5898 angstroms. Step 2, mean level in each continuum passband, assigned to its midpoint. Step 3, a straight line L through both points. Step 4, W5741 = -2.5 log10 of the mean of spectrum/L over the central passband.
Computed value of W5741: -0.08 mag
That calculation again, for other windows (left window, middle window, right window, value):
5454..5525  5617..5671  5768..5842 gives -0.09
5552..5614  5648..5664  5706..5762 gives -0.04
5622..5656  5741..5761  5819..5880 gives -0.02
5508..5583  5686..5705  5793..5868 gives -0.07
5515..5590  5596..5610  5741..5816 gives -0.05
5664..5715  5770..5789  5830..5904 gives 0.01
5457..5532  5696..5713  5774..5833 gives -0.05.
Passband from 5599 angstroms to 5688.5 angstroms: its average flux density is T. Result 206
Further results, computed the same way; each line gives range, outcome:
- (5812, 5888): 207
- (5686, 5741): 208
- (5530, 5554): 195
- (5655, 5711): 210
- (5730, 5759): 211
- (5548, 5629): 198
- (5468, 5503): 168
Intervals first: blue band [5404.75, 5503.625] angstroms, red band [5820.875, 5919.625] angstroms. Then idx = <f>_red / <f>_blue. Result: 1.17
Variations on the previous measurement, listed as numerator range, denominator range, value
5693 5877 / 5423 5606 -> 1.13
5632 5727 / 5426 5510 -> 1.19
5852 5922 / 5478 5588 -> 1.10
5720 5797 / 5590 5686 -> 1.01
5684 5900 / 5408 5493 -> 1.19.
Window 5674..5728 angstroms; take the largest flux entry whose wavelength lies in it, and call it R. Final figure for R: 216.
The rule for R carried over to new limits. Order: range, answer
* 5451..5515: 190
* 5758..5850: 214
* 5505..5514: 187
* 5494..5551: 199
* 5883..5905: 207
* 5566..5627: 212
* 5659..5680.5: 220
